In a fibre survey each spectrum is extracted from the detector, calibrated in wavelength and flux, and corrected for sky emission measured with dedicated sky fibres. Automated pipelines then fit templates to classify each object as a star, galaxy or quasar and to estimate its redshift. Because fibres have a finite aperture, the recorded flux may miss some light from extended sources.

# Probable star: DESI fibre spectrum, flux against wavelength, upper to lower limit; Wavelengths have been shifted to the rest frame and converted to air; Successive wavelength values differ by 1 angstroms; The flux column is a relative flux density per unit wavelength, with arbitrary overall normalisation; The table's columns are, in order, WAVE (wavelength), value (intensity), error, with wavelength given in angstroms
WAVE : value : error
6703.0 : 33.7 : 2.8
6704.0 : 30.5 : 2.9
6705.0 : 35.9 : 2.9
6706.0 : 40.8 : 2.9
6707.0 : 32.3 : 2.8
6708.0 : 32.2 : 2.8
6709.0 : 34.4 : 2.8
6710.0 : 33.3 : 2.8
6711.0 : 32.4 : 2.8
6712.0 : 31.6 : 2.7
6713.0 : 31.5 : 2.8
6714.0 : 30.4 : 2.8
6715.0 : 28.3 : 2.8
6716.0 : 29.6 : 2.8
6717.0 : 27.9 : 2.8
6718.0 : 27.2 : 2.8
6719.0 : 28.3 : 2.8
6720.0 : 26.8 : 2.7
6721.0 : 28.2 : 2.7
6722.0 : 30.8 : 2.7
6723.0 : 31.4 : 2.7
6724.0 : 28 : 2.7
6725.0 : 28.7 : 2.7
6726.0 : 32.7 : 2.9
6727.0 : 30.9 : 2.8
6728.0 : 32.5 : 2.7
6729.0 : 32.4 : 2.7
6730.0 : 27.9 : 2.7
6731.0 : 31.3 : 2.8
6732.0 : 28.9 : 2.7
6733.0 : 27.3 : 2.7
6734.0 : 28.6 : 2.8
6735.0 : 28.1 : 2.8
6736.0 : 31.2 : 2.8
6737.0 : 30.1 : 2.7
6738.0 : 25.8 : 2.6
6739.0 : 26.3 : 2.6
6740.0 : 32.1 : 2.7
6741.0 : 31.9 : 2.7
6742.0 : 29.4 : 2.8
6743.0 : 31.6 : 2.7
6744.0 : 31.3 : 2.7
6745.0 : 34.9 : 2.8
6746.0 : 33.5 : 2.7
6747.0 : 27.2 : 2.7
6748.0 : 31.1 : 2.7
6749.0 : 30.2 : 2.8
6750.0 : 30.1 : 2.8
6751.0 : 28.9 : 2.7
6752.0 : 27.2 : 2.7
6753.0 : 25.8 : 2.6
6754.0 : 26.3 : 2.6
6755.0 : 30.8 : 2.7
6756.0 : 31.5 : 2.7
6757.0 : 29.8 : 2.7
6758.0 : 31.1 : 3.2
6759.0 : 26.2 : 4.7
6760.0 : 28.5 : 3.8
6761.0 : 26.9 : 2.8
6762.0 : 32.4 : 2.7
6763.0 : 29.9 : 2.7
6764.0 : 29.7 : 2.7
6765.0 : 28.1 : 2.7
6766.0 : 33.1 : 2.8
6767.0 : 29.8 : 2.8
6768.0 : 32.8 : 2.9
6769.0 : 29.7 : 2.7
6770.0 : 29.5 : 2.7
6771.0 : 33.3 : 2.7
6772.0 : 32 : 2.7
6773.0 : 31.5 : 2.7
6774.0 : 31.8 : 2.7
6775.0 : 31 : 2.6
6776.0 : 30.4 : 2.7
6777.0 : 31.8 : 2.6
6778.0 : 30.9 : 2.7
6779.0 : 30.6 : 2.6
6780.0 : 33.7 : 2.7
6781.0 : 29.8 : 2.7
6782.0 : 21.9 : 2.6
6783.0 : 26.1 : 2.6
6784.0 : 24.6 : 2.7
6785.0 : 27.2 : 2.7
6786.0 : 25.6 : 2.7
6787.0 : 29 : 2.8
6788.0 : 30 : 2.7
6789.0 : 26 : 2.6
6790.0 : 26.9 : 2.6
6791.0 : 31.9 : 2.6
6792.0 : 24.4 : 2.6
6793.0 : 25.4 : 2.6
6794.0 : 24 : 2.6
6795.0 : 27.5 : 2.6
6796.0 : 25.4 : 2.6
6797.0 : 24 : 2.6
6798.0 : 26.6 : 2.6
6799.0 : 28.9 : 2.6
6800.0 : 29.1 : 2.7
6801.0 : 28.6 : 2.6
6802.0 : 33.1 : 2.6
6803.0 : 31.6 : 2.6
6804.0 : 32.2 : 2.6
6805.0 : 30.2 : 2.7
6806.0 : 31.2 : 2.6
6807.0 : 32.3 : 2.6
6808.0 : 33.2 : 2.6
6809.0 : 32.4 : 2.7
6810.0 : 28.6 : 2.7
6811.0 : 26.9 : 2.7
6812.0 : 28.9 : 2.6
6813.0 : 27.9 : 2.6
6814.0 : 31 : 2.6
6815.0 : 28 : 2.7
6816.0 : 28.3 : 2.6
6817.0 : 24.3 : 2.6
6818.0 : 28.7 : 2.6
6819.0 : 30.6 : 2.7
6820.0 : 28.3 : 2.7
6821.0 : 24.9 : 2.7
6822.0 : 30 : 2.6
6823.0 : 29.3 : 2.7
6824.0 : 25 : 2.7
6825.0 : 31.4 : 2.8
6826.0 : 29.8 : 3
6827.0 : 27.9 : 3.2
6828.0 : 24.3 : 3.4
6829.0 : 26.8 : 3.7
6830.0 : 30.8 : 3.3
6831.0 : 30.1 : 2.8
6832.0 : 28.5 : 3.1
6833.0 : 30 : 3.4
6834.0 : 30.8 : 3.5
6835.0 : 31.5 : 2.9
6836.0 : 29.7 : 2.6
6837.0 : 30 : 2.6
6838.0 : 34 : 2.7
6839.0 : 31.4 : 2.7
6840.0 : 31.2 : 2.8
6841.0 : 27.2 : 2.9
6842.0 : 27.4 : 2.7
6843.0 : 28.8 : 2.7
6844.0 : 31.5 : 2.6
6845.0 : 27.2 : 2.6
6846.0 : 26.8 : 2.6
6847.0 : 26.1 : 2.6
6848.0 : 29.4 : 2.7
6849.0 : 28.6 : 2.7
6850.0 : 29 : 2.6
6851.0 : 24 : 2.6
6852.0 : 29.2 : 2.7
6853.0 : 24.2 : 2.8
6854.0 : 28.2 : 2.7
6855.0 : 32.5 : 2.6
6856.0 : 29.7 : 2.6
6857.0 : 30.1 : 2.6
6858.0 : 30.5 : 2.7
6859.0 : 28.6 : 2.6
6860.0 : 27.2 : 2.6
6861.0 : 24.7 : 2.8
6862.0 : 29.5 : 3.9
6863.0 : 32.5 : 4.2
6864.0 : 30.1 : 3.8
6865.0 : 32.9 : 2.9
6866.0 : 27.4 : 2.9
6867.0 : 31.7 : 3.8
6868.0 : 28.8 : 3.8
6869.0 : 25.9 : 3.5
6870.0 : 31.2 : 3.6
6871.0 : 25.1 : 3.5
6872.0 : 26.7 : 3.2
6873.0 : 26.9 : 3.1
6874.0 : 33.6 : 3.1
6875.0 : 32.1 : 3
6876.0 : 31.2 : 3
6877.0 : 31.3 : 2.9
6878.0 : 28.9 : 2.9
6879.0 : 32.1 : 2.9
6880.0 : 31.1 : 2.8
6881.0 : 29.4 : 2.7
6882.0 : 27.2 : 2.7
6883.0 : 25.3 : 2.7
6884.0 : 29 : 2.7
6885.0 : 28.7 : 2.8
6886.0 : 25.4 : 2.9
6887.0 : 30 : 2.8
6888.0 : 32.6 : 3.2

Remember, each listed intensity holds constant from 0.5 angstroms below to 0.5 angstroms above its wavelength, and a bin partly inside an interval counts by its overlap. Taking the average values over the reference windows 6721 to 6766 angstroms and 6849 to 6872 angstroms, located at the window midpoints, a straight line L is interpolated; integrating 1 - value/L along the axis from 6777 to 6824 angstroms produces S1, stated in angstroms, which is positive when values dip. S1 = 1.3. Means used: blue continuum 29.8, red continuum 28.7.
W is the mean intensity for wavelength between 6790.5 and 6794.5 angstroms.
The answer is 26.4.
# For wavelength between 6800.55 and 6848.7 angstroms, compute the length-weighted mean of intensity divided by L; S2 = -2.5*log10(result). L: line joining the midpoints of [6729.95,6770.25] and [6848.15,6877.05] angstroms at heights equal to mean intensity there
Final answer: 0.00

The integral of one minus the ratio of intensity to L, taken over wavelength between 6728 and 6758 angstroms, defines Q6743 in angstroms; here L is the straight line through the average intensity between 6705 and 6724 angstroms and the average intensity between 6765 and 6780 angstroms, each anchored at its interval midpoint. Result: 1.3 angstroms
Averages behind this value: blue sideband 31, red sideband 31.3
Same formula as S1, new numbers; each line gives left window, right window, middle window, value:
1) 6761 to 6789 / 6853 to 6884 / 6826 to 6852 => 0.5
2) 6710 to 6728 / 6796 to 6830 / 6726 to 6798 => 0.3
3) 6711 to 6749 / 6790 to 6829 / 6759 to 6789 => -0.4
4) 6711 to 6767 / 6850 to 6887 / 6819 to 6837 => 0.2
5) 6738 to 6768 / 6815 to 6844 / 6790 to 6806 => 0.6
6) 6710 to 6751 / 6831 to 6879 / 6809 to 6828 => 0.7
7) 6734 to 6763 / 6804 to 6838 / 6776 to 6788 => 0.4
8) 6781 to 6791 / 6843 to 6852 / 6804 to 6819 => -1.2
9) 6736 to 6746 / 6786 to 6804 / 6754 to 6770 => -0.2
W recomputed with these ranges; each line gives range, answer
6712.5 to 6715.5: 30.1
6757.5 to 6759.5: 28.6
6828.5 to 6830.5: 28.8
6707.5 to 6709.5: 33.3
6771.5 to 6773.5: 31.8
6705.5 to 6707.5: 36.5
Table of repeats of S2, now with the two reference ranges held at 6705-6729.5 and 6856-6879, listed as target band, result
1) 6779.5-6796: 0.122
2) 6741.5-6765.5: 0.035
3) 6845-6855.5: 0.071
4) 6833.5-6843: -0.018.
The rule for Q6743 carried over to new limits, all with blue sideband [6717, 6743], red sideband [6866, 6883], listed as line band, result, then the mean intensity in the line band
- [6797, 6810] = -0.44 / 30.4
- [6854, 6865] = -0.09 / 29.6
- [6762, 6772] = -0.46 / 30.8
